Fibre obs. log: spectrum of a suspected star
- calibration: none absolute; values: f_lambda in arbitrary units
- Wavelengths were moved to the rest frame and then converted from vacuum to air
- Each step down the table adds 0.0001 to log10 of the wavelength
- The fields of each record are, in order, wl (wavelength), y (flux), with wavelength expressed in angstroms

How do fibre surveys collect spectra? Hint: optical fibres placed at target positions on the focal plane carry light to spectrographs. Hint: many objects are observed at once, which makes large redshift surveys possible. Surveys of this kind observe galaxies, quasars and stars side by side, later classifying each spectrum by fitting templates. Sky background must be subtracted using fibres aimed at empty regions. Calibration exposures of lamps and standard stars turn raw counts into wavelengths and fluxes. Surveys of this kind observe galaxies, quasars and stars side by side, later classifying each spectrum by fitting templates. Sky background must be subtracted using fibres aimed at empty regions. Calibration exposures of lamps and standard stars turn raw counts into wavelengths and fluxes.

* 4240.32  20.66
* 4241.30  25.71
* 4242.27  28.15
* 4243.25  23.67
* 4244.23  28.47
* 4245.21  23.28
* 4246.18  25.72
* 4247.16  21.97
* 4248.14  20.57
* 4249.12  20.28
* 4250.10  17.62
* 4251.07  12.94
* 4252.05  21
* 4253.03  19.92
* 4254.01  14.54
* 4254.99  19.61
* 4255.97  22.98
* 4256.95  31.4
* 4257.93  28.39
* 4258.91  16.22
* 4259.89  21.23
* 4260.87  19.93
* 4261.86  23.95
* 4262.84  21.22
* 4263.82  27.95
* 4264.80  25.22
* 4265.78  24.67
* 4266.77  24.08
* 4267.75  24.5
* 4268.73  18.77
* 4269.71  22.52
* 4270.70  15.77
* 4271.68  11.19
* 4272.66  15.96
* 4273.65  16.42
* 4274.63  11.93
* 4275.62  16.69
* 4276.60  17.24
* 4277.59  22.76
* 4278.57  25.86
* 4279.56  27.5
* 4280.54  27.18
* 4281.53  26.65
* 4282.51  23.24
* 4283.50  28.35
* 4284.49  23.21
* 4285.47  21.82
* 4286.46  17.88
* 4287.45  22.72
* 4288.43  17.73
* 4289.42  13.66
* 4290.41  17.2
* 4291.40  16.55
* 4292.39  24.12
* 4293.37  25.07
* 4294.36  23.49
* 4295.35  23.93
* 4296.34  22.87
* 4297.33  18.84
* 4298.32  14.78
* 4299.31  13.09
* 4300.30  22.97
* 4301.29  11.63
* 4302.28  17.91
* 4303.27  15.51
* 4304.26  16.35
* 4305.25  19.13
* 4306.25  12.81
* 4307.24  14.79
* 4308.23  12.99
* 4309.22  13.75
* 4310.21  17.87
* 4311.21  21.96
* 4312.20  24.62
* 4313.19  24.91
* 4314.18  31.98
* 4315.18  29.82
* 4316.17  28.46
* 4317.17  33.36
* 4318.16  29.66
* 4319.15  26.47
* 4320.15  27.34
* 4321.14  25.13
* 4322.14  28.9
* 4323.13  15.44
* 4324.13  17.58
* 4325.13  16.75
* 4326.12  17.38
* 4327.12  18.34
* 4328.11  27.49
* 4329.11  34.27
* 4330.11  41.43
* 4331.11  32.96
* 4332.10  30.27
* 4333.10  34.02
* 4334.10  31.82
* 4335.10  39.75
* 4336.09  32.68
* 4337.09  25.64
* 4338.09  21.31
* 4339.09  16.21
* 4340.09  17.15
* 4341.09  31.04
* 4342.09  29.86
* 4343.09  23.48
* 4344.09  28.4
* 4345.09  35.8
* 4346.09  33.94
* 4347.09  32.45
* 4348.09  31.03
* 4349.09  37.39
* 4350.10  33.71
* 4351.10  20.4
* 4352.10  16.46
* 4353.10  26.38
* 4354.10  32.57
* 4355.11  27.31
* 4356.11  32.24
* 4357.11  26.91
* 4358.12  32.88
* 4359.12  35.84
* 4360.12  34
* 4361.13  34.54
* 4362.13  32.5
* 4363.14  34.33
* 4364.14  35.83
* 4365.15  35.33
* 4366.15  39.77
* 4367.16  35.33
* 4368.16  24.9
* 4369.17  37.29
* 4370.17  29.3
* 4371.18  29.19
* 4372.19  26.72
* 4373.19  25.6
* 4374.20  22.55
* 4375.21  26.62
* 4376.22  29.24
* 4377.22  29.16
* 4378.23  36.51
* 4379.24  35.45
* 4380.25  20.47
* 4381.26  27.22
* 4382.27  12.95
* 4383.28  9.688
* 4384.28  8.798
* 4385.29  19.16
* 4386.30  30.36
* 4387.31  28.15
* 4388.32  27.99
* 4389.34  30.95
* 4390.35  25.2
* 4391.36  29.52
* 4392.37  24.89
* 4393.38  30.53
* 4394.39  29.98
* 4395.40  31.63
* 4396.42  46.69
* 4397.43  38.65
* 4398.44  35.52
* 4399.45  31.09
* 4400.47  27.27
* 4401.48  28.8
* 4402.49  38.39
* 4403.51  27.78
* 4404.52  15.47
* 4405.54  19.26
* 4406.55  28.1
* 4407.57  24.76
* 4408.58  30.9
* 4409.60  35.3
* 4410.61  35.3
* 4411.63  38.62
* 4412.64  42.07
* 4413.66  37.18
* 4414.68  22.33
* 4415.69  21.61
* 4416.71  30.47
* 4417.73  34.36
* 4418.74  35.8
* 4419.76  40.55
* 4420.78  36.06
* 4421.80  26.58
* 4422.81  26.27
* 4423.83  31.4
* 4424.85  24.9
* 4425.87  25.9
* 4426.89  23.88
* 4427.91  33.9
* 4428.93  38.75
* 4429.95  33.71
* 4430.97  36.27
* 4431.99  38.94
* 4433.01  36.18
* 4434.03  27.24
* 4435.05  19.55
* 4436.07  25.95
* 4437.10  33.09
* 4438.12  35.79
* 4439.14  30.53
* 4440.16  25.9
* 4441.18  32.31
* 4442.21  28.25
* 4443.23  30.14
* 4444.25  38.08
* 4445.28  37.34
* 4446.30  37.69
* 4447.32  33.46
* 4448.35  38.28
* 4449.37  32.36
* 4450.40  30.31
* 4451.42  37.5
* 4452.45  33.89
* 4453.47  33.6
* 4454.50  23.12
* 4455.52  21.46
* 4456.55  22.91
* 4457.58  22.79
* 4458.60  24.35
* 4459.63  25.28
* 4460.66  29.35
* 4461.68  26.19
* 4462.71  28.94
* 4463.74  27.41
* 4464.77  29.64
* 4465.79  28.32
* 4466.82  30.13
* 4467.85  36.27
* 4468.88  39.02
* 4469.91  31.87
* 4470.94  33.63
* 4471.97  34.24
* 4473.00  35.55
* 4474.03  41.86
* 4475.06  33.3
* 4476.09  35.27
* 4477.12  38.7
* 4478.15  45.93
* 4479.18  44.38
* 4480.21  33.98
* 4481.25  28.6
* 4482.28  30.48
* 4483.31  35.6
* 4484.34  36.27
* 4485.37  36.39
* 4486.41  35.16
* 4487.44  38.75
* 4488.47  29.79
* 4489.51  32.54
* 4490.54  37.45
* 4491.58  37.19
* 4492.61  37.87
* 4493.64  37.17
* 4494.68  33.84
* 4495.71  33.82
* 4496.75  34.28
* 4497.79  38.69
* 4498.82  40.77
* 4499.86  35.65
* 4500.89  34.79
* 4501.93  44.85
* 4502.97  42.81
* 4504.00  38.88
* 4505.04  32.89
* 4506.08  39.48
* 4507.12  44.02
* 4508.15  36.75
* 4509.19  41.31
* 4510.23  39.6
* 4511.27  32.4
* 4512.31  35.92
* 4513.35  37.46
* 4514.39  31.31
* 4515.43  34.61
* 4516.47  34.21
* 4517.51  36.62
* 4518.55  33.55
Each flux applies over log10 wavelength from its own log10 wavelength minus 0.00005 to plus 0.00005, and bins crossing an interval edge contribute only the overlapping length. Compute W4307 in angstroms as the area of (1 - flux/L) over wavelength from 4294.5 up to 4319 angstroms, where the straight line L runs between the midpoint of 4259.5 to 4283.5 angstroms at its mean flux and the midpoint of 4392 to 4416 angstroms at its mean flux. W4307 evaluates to 3.5 angstroms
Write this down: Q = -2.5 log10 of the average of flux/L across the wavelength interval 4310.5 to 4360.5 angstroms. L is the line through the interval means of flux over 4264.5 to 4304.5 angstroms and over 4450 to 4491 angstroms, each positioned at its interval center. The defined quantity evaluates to -0.19 mag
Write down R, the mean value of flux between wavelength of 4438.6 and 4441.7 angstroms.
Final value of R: 29.6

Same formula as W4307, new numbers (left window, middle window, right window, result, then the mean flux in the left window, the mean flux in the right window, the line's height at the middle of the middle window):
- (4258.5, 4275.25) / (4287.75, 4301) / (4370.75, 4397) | 1.3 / 20.1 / 26.8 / 21.6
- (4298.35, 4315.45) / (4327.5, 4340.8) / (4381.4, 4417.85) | -5.0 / 18.7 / 28.5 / 21.6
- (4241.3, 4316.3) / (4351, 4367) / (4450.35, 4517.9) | -3.2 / 20.9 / 34.4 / 26.2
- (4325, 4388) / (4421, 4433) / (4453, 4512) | 0.2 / 28.6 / 34.3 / 31.8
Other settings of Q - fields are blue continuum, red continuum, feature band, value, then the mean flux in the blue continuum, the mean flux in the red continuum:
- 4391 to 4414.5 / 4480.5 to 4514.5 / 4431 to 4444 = 0.089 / 31.5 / 36.5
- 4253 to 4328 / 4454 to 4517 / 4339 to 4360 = -0.153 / 21.2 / 34.4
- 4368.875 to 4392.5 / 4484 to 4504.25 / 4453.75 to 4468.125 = 0.247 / 25.9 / 36.8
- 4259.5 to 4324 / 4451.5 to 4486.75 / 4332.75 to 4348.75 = -0.196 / 21.2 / 32.2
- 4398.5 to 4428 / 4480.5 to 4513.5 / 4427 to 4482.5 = 0.037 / 30.2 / 36.6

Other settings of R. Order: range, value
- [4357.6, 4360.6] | 34.2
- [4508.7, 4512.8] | 37.3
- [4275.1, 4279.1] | 20.6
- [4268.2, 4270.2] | 20.8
